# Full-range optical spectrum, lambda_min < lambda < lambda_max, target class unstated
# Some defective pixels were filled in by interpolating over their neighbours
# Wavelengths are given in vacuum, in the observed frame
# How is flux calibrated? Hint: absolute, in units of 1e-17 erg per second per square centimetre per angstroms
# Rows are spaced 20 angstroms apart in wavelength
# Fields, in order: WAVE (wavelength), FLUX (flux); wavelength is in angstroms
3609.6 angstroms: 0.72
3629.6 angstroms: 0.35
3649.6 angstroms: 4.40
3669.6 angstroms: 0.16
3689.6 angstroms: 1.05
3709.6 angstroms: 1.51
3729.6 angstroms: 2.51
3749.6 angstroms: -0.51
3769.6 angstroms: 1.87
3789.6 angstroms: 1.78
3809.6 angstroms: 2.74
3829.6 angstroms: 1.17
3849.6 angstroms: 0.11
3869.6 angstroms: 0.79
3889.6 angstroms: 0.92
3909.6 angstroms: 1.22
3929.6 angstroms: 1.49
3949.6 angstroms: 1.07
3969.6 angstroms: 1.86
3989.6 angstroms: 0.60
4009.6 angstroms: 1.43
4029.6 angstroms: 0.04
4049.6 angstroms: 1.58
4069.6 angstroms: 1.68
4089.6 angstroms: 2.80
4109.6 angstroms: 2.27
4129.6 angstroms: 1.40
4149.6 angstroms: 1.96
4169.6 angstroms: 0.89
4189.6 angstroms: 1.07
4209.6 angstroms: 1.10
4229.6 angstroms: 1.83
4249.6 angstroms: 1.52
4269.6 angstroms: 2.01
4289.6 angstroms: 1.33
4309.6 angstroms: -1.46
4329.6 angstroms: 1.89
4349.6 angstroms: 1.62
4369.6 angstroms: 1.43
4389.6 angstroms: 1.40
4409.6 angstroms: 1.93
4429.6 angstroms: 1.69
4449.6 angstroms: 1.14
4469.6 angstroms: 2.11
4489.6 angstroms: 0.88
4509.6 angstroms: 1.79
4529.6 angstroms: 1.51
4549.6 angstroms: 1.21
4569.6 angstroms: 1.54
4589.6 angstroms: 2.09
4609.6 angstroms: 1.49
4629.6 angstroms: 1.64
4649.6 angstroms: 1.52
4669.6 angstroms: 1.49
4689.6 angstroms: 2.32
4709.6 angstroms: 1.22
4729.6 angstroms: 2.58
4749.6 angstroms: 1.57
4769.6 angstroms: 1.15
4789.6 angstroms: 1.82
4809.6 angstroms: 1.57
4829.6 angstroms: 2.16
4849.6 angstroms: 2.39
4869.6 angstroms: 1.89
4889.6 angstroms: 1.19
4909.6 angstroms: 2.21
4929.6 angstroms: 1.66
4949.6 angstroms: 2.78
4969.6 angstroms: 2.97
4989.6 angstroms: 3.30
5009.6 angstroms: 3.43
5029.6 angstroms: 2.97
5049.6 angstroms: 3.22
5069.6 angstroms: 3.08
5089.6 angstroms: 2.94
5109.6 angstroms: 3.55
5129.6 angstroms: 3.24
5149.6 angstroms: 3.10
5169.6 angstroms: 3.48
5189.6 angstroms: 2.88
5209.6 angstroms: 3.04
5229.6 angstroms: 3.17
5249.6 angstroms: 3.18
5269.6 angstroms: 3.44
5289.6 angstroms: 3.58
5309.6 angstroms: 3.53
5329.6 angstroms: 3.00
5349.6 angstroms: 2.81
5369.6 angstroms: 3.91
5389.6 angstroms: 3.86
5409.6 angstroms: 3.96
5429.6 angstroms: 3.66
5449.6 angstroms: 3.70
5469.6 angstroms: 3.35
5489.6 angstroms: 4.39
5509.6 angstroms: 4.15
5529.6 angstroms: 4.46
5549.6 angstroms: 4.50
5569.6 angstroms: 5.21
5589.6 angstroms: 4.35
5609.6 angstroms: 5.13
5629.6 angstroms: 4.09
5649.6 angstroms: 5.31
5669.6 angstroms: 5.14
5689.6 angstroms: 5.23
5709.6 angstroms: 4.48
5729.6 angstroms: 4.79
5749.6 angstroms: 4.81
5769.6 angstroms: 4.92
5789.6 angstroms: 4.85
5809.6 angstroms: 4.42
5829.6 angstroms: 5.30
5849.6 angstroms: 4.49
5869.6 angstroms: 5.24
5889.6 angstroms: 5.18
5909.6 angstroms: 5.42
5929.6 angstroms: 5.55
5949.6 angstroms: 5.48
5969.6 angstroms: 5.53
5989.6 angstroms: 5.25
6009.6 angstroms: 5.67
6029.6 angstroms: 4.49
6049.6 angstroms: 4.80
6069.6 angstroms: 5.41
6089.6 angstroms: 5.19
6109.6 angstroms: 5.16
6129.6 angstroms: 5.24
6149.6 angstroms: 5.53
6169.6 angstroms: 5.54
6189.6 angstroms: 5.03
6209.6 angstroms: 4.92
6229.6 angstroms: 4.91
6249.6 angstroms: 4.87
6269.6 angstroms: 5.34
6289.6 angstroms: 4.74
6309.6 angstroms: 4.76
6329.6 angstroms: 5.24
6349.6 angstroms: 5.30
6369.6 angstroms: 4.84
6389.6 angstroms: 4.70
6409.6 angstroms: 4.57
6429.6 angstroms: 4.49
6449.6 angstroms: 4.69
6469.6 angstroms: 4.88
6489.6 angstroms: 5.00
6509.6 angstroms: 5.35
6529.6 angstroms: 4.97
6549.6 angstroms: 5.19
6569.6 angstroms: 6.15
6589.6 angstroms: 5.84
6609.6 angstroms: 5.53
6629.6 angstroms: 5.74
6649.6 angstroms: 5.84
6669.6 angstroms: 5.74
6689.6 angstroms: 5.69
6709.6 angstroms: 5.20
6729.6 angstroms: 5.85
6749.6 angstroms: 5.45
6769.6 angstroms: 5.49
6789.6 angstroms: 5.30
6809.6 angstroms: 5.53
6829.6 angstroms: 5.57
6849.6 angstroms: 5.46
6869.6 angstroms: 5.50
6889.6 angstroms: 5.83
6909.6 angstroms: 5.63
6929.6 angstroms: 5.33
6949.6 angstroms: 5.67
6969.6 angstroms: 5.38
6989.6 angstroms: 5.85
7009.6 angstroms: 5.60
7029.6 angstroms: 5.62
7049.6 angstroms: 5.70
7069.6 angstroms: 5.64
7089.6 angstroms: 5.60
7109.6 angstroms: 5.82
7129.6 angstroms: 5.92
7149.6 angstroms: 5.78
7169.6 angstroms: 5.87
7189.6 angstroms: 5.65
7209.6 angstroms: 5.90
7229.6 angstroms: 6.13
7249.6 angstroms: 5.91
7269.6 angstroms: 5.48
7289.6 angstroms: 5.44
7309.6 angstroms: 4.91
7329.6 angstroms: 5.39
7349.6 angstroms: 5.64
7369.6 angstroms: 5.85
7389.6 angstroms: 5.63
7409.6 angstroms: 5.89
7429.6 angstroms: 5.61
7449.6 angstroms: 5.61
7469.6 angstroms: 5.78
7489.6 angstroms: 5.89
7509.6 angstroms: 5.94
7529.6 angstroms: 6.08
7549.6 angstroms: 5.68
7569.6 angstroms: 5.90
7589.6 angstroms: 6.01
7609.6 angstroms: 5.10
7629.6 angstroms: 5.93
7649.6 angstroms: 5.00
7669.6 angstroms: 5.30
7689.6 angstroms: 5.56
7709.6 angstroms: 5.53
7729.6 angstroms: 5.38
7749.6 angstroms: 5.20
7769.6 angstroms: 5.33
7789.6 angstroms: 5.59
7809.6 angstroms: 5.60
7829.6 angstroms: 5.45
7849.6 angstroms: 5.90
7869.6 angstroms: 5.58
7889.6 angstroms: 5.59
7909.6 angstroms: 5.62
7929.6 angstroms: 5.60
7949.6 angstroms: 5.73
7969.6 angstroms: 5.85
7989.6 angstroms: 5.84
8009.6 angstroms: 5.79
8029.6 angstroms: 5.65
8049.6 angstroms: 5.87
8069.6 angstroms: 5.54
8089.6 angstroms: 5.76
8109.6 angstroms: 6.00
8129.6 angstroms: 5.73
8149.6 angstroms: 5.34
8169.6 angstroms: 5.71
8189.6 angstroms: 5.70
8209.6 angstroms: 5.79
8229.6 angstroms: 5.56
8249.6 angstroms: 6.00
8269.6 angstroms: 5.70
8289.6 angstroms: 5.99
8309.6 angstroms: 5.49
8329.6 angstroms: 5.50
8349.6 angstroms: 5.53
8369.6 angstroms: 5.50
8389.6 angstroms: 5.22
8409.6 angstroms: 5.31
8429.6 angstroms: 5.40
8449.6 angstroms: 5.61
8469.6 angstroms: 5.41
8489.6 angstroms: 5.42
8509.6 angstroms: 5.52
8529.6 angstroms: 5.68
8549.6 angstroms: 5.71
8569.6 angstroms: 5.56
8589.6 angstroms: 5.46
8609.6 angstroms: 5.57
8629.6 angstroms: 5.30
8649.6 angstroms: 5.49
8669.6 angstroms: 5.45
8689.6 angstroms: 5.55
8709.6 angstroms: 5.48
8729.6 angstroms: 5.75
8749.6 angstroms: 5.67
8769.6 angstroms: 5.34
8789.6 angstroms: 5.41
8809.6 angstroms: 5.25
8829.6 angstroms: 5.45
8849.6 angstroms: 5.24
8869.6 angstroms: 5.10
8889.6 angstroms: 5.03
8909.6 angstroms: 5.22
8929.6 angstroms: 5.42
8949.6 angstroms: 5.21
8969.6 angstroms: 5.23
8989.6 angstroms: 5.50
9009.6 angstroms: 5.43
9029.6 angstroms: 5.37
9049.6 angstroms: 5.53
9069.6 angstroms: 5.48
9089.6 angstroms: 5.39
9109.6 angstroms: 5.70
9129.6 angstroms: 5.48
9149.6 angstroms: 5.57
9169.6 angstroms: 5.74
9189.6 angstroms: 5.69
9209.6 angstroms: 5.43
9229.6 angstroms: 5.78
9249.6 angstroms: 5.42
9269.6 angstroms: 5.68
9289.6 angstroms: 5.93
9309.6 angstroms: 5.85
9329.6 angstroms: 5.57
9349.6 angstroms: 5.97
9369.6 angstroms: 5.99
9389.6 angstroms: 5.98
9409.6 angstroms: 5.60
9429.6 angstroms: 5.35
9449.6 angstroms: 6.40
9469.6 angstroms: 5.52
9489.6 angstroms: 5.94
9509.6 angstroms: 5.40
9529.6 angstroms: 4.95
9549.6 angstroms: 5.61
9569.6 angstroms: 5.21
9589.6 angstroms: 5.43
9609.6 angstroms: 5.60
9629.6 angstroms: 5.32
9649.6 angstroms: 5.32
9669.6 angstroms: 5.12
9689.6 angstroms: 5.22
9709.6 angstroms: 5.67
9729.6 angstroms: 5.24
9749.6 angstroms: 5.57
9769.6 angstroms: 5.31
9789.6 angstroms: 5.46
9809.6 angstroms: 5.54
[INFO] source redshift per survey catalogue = 0.24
